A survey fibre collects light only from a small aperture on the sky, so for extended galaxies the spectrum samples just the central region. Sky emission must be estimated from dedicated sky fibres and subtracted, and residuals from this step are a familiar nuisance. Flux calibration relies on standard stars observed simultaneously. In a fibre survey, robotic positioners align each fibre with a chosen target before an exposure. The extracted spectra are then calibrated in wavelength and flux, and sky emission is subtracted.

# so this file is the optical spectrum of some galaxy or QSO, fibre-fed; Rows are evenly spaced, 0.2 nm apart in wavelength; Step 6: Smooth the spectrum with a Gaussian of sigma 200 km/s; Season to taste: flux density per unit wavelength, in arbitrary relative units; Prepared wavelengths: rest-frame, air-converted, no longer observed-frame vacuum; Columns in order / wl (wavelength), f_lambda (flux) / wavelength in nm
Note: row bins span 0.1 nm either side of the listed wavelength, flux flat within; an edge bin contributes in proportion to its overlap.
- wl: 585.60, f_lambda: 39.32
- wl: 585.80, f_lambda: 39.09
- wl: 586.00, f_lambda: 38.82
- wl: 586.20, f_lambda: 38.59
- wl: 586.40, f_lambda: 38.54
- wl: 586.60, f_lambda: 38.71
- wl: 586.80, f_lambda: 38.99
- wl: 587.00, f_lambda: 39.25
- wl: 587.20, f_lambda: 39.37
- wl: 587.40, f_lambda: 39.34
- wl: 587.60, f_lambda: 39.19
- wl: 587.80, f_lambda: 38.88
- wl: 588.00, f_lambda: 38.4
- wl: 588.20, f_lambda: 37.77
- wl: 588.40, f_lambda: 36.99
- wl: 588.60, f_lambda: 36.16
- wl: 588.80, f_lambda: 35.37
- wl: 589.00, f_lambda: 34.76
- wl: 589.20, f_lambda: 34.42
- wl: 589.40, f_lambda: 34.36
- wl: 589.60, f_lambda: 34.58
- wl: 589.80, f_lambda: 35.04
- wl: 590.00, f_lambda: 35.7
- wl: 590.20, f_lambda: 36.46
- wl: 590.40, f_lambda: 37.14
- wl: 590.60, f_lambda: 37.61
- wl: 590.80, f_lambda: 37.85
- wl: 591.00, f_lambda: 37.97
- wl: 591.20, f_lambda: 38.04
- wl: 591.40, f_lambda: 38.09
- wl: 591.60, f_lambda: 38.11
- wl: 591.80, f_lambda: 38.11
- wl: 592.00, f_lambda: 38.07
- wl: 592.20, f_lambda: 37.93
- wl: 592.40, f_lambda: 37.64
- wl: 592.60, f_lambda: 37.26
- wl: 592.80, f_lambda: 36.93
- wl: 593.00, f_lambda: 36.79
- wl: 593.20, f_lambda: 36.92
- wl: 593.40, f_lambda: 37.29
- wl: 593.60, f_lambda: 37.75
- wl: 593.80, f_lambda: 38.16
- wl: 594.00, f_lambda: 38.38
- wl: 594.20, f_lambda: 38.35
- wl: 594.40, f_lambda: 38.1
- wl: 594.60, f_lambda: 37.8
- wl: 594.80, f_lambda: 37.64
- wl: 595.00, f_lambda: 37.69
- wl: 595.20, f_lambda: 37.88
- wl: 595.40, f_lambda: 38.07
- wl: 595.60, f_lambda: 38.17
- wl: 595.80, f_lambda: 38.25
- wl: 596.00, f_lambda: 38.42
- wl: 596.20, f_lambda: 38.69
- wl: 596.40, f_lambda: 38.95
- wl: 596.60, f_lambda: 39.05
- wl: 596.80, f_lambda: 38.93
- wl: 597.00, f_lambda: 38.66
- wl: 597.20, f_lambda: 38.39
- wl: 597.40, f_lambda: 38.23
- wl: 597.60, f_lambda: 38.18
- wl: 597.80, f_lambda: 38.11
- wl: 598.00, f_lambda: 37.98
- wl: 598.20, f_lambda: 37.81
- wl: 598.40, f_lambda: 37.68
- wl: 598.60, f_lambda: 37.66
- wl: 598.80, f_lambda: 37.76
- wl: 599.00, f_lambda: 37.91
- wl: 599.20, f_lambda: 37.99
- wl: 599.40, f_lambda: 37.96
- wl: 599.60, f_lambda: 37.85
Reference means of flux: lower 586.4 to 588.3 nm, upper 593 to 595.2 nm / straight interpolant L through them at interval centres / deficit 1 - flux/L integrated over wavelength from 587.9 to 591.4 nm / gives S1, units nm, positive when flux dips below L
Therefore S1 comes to 0.19 nm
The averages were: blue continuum 38.9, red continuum 37.8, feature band 36.4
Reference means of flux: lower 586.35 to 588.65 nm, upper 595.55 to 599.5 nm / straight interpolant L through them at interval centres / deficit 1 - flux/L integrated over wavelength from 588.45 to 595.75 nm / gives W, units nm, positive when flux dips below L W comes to 0.24 nm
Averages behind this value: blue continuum 38.5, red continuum 38.2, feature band 37.1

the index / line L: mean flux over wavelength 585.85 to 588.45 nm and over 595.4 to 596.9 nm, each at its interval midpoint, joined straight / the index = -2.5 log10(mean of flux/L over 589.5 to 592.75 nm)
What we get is 0.04 mag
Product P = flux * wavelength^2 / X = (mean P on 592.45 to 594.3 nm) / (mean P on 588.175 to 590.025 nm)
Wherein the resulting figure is 1.1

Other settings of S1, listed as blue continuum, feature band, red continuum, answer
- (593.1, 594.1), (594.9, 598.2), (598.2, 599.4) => -0.05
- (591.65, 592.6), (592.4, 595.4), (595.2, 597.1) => 0.04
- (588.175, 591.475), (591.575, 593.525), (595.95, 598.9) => -0.02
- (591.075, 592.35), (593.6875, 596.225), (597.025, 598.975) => -0.01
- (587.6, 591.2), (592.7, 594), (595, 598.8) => 0.00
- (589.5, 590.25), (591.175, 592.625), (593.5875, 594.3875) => -0.05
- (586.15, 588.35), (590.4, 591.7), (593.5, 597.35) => 0.02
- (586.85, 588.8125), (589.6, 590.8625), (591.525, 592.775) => 0.05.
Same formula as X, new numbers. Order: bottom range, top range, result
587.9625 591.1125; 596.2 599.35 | 1.08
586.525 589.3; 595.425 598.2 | 1.05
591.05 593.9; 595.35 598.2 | 1.04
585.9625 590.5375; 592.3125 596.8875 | 1.04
